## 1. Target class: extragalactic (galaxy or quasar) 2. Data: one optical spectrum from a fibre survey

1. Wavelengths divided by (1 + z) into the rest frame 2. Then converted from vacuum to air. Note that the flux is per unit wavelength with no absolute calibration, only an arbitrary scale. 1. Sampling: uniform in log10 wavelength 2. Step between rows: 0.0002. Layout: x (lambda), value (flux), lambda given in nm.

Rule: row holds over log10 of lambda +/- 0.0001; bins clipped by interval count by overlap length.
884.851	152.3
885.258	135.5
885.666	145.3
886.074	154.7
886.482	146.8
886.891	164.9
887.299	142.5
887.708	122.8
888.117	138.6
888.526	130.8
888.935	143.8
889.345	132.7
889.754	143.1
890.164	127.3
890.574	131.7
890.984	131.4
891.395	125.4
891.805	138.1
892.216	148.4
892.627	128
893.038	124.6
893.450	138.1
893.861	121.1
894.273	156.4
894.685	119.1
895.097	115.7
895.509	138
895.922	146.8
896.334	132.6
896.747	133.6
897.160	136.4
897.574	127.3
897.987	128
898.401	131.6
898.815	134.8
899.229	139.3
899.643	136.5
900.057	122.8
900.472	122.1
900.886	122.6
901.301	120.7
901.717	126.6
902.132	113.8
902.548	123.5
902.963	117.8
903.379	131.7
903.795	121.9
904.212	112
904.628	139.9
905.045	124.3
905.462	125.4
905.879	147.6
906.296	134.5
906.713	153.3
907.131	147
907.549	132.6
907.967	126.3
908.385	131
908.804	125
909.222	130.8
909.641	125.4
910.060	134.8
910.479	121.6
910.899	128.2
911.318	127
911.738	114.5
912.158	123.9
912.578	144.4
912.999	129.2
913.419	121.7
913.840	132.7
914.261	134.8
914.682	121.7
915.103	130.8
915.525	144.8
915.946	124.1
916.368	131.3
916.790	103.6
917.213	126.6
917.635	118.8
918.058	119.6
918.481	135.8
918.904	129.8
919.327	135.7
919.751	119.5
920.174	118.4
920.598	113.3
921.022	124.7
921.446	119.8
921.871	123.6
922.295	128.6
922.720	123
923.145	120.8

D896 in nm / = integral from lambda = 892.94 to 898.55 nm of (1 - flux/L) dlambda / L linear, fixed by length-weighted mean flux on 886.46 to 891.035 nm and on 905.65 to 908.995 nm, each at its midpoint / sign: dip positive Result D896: 0.22 nm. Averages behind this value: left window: 138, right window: 137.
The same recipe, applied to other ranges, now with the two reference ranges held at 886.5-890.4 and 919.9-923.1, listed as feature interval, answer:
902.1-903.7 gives 0.11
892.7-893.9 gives 0.07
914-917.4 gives -0.07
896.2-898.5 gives 0.05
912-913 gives -0.06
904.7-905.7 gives 0.02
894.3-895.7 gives 0.07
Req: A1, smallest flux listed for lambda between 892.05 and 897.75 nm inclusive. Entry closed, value 115.7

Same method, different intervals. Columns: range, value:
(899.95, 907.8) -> 112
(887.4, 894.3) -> 121.1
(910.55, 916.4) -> 114.5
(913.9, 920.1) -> 103.6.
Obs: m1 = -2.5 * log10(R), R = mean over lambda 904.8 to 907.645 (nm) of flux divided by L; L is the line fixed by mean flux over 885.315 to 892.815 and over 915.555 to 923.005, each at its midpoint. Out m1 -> -0.06 mag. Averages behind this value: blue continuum 139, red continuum 124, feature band 138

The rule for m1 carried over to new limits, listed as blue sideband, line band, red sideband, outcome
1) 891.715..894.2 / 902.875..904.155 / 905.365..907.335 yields 0.15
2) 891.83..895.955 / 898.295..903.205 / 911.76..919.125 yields 0.05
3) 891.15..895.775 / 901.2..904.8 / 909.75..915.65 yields 0.07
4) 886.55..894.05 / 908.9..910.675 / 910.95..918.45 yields 0.00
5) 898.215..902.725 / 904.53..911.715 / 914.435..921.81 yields -0.05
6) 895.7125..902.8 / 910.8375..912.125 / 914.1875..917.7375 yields 0.04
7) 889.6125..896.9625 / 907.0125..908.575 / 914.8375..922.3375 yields -0.04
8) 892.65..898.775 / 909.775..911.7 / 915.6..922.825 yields 0.00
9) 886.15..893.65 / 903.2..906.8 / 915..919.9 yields 0.00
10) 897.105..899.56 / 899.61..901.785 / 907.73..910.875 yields 0.06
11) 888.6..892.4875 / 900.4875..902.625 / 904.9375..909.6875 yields 0.11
